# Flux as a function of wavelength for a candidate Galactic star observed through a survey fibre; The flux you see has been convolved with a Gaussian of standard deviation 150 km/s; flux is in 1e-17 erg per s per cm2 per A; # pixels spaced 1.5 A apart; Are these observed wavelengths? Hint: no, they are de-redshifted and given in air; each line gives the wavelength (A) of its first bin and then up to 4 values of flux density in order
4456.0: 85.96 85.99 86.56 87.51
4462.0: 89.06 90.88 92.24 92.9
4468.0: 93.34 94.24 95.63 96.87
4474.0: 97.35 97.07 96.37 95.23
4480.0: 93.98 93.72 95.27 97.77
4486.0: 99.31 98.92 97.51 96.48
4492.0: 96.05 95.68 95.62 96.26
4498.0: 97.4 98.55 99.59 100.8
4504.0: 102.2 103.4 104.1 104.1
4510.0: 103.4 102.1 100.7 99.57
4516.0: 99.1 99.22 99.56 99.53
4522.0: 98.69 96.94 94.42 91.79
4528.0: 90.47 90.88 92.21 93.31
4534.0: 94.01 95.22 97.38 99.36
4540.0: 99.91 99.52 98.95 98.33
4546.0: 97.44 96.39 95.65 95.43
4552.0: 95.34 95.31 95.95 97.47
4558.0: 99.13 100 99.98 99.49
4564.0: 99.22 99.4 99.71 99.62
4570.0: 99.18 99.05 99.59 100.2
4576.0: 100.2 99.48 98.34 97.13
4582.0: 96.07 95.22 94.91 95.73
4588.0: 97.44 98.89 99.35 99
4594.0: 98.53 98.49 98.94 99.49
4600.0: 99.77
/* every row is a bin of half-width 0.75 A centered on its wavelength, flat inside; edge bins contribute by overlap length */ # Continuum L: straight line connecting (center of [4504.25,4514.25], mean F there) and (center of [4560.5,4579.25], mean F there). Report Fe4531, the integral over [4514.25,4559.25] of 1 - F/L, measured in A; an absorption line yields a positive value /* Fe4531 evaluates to 2.1 A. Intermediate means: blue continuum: 103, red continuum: 99.5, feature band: 96.6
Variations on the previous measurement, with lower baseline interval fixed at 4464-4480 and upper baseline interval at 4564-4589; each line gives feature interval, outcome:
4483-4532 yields -1.0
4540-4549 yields -0.1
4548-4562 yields 0.1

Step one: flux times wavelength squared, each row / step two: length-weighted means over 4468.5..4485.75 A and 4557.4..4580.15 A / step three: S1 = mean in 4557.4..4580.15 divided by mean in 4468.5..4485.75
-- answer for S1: 1.1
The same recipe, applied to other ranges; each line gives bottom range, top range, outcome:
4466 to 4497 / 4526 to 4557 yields 1.02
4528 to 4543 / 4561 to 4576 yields 1.06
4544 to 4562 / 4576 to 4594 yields 1.02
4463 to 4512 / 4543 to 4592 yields 1.04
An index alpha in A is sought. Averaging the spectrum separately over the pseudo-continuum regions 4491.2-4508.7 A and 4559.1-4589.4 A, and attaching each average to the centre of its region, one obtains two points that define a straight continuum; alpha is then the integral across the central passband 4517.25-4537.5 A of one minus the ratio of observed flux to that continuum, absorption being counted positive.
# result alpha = 0.8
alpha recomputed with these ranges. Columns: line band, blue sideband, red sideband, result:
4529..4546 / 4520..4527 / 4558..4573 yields 0.2 A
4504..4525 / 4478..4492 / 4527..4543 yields -1.1 A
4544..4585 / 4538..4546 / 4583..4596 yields 0.1 A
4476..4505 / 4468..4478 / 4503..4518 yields 0.4 A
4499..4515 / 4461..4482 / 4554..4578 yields -1.0 A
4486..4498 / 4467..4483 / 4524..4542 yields -0.2 A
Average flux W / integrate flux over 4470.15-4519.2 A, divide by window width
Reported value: 98.4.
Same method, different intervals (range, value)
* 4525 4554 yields 95.6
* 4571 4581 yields 99.2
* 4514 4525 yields 98.6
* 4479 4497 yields 96.4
